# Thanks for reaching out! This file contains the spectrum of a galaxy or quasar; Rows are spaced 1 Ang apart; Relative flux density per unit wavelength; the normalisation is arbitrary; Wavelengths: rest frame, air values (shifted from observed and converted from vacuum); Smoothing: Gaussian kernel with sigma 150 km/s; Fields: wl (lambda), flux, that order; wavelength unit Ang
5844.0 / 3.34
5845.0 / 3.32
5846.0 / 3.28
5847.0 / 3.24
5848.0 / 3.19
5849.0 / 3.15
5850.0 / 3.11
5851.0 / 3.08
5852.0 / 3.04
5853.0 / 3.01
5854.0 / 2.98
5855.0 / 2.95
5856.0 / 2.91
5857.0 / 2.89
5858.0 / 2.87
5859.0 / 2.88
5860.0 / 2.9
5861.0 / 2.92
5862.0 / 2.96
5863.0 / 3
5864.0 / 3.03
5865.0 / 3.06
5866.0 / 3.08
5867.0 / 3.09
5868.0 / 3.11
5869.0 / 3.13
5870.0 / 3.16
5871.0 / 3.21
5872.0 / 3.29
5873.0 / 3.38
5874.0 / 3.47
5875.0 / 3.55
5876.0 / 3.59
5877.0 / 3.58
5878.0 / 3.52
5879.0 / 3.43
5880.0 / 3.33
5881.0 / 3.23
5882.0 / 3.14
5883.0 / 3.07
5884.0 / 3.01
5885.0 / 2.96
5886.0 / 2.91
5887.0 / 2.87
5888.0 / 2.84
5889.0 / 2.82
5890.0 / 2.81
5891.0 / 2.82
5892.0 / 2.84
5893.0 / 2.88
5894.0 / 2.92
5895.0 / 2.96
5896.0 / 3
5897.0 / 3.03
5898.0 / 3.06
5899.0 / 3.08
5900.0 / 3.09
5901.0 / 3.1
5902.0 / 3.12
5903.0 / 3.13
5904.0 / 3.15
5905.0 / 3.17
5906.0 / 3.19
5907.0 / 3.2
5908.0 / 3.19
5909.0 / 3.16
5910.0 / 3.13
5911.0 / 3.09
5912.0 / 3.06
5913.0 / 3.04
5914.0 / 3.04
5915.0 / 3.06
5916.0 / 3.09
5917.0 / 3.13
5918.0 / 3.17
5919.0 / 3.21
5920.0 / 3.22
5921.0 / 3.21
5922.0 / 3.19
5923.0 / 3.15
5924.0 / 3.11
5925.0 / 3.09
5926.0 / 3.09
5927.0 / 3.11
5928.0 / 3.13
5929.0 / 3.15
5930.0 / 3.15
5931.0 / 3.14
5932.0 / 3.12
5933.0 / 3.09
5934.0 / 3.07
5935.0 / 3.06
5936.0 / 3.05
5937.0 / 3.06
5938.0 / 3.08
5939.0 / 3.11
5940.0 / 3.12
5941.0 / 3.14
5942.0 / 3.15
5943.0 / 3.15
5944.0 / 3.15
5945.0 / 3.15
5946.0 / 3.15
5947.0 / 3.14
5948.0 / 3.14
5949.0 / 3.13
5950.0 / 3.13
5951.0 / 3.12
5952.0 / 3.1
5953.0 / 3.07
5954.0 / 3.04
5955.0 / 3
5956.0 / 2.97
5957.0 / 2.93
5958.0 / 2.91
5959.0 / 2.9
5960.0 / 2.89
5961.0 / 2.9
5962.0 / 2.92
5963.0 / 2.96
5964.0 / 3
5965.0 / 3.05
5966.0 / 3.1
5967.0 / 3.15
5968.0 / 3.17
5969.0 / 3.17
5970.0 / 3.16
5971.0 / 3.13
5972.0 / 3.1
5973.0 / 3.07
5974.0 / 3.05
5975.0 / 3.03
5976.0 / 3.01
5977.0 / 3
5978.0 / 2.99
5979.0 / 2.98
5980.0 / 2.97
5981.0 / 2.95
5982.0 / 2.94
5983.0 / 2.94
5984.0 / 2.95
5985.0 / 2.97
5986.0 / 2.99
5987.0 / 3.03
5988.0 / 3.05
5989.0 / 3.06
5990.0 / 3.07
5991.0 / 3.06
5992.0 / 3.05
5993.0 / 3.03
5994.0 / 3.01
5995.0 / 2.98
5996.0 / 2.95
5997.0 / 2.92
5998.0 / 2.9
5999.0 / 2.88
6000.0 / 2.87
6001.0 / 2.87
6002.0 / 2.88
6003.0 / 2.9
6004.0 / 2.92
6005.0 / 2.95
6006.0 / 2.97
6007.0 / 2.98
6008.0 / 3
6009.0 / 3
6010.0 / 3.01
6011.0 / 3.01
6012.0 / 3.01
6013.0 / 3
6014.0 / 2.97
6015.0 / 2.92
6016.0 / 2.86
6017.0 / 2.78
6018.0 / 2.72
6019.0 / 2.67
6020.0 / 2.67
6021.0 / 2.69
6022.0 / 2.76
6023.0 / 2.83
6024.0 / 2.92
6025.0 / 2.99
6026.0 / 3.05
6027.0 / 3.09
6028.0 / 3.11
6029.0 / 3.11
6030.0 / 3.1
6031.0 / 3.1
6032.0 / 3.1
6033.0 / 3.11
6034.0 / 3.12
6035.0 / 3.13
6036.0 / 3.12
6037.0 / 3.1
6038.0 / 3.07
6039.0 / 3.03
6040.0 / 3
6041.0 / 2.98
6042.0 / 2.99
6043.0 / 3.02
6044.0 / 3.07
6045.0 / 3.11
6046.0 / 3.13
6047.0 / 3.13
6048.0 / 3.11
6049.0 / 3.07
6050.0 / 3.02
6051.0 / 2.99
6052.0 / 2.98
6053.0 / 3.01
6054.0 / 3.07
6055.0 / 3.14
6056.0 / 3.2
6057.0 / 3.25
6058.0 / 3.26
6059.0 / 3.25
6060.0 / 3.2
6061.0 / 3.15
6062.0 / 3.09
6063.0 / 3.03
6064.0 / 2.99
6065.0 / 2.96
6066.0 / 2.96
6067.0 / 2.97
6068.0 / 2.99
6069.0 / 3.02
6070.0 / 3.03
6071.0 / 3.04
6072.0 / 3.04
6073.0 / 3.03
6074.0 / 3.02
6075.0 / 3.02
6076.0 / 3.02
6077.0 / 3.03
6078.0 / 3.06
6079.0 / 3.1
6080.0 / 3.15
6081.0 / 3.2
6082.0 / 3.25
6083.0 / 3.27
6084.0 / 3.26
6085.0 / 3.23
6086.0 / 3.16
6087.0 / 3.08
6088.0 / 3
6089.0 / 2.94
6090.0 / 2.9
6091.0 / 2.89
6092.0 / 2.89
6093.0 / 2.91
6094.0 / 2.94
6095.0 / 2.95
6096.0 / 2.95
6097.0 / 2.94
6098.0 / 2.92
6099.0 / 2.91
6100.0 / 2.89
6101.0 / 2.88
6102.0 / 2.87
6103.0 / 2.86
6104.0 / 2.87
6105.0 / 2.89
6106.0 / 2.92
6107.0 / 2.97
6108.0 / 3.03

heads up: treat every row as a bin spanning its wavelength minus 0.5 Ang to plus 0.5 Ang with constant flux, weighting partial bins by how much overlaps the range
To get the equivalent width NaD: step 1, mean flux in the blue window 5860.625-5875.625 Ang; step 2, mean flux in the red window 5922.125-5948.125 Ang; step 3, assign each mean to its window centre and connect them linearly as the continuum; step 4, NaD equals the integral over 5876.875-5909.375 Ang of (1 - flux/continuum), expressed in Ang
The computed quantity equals 0.8 Ang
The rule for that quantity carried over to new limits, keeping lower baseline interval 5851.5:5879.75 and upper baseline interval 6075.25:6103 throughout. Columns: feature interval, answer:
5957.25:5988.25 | 0.7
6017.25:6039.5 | 0.5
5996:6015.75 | 0.8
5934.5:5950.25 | -0.1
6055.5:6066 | -0.3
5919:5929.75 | -0.1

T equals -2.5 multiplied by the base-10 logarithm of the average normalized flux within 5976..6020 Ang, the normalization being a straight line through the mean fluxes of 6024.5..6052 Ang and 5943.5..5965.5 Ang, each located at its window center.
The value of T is 0.04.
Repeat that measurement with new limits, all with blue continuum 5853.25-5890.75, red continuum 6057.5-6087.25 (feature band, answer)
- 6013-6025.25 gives 0.102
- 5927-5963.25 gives 0.011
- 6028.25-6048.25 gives 0.005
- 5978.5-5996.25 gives 0.035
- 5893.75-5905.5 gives 0.011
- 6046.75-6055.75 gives 0.013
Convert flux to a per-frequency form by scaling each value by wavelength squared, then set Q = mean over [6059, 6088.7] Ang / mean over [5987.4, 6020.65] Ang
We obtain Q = 1.07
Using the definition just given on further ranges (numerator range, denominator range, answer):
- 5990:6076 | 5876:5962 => 1.01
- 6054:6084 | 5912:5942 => 1.04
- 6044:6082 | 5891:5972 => 1.04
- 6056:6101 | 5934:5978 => 1.04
